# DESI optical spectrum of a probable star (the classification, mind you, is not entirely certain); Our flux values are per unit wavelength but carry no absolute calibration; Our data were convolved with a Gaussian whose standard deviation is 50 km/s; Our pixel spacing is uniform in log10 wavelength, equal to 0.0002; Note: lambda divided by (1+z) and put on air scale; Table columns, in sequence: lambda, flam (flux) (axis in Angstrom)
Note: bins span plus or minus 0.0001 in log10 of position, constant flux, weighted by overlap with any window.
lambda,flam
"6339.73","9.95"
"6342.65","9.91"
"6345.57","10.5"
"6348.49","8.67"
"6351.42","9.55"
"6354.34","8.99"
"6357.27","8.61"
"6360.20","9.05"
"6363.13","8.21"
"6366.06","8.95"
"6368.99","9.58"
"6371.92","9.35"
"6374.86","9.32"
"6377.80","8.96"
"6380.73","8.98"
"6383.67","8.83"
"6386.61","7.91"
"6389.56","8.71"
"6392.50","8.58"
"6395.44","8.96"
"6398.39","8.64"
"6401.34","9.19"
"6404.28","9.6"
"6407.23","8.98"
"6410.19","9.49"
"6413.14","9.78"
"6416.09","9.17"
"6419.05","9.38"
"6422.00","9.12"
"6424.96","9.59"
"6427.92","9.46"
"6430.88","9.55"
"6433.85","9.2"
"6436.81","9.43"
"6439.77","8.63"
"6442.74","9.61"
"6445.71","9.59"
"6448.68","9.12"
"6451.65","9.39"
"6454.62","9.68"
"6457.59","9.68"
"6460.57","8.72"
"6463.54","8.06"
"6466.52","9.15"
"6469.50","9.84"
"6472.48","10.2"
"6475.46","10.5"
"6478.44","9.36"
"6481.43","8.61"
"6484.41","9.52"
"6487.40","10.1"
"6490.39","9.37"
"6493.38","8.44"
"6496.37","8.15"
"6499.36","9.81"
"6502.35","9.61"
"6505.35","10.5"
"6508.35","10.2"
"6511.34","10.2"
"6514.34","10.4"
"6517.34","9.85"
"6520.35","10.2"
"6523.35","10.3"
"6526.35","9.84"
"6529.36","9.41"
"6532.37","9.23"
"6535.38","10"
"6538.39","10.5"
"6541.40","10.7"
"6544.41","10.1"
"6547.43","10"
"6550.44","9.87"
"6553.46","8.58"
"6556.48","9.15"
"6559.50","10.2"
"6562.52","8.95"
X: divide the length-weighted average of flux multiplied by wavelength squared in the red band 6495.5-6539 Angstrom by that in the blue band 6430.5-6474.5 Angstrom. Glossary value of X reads 1.08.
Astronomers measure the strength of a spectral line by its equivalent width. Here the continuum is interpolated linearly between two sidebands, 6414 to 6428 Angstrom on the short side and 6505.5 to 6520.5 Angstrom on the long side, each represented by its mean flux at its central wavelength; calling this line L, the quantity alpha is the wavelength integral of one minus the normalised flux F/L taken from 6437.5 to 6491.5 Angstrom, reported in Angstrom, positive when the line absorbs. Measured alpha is 1.96 Angstrom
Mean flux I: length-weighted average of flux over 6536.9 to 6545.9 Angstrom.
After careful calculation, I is 10.4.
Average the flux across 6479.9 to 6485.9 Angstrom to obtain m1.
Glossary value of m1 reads 9.07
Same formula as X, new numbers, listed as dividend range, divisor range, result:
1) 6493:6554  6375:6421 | 1.13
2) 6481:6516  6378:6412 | 1.11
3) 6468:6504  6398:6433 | 1.03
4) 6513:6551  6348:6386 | 1.17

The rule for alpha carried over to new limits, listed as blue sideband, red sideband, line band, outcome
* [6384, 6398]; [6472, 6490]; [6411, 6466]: -0.88 Angstrom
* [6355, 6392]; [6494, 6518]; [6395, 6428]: -0.55 Angstrom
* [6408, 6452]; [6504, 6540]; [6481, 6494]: 0.64 Angstrom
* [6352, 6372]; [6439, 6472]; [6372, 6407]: 0.59 Angstrom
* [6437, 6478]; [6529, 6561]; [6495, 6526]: -0.90 Angstrom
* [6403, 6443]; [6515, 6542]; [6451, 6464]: 0.53 Angstrom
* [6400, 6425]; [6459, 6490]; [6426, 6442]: 0.16 Angstrom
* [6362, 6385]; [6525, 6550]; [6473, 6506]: 0.85 Angstrom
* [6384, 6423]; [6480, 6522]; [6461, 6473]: 0.31 Angstrom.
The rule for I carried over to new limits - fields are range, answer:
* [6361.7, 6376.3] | 9.09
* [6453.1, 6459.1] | 9.67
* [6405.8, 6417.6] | 9.35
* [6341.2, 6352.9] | 9.66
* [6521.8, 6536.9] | 9.76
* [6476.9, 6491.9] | 9.39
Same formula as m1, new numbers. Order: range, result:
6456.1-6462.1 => 9.2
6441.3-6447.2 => 9.59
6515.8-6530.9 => 9.92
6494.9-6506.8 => 9.52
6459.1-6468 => 8.65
